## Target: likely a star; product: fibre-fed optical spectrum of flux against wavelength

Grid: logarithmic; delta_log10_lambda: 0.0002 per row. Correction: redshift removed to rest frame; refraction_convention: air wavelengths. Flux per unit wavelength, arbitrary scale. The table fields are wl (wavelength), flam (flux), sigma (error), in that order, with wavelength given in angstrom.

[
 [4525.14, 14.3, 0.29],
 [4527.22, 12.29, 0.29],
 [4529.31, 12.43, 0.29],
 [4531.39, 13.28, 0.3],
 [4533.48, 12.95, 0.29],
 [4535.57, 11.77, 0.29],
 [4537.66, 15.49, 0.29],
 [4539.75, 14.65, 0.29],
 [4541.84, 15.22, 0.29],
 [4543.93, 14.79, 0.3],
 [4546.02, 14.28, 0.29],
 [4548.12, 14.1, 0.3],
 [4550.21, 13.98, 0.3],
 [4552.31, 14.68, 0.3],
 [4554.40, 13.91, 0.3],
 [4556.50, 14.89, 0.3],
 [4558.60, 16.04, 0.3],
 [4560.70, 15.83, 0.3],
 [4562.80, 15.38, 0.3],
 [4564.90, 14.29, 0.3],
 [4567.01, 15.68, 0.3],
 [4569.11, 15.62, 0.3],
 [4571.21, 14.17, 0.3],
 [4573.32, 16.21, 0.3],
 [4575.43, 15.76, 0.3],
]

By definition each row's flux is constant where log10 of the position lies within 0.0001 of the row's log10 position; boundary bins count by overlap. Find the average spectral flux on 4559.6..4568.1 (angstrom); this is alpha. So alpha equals 15.3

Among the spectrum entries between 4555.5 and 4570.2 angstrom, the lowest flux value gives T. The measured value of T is 14.29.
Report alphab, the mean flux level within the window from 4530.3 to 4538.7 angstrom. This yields 13.4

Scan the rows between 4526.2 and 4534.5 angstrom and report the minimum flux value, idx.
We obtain 12.29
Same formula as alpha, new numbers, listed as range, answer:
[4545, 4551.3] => 14.1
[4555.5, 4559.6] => 15.5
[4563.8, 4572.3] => 14.9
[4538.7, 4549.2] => 14.6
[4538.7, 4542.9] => 14.9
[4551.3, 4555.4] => 14.3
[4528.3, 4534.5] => 12.9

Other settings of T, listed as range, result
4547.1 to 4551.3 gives 13.98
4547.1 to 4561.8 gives 13.91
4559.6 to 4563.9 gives 15.38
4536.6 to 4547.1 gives 14.28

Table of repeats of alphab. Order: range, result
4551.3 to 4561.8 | 15.1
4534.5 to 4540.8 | 14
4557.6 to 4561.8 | 15.9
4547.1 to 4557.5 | 14.3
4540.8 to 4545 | 15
